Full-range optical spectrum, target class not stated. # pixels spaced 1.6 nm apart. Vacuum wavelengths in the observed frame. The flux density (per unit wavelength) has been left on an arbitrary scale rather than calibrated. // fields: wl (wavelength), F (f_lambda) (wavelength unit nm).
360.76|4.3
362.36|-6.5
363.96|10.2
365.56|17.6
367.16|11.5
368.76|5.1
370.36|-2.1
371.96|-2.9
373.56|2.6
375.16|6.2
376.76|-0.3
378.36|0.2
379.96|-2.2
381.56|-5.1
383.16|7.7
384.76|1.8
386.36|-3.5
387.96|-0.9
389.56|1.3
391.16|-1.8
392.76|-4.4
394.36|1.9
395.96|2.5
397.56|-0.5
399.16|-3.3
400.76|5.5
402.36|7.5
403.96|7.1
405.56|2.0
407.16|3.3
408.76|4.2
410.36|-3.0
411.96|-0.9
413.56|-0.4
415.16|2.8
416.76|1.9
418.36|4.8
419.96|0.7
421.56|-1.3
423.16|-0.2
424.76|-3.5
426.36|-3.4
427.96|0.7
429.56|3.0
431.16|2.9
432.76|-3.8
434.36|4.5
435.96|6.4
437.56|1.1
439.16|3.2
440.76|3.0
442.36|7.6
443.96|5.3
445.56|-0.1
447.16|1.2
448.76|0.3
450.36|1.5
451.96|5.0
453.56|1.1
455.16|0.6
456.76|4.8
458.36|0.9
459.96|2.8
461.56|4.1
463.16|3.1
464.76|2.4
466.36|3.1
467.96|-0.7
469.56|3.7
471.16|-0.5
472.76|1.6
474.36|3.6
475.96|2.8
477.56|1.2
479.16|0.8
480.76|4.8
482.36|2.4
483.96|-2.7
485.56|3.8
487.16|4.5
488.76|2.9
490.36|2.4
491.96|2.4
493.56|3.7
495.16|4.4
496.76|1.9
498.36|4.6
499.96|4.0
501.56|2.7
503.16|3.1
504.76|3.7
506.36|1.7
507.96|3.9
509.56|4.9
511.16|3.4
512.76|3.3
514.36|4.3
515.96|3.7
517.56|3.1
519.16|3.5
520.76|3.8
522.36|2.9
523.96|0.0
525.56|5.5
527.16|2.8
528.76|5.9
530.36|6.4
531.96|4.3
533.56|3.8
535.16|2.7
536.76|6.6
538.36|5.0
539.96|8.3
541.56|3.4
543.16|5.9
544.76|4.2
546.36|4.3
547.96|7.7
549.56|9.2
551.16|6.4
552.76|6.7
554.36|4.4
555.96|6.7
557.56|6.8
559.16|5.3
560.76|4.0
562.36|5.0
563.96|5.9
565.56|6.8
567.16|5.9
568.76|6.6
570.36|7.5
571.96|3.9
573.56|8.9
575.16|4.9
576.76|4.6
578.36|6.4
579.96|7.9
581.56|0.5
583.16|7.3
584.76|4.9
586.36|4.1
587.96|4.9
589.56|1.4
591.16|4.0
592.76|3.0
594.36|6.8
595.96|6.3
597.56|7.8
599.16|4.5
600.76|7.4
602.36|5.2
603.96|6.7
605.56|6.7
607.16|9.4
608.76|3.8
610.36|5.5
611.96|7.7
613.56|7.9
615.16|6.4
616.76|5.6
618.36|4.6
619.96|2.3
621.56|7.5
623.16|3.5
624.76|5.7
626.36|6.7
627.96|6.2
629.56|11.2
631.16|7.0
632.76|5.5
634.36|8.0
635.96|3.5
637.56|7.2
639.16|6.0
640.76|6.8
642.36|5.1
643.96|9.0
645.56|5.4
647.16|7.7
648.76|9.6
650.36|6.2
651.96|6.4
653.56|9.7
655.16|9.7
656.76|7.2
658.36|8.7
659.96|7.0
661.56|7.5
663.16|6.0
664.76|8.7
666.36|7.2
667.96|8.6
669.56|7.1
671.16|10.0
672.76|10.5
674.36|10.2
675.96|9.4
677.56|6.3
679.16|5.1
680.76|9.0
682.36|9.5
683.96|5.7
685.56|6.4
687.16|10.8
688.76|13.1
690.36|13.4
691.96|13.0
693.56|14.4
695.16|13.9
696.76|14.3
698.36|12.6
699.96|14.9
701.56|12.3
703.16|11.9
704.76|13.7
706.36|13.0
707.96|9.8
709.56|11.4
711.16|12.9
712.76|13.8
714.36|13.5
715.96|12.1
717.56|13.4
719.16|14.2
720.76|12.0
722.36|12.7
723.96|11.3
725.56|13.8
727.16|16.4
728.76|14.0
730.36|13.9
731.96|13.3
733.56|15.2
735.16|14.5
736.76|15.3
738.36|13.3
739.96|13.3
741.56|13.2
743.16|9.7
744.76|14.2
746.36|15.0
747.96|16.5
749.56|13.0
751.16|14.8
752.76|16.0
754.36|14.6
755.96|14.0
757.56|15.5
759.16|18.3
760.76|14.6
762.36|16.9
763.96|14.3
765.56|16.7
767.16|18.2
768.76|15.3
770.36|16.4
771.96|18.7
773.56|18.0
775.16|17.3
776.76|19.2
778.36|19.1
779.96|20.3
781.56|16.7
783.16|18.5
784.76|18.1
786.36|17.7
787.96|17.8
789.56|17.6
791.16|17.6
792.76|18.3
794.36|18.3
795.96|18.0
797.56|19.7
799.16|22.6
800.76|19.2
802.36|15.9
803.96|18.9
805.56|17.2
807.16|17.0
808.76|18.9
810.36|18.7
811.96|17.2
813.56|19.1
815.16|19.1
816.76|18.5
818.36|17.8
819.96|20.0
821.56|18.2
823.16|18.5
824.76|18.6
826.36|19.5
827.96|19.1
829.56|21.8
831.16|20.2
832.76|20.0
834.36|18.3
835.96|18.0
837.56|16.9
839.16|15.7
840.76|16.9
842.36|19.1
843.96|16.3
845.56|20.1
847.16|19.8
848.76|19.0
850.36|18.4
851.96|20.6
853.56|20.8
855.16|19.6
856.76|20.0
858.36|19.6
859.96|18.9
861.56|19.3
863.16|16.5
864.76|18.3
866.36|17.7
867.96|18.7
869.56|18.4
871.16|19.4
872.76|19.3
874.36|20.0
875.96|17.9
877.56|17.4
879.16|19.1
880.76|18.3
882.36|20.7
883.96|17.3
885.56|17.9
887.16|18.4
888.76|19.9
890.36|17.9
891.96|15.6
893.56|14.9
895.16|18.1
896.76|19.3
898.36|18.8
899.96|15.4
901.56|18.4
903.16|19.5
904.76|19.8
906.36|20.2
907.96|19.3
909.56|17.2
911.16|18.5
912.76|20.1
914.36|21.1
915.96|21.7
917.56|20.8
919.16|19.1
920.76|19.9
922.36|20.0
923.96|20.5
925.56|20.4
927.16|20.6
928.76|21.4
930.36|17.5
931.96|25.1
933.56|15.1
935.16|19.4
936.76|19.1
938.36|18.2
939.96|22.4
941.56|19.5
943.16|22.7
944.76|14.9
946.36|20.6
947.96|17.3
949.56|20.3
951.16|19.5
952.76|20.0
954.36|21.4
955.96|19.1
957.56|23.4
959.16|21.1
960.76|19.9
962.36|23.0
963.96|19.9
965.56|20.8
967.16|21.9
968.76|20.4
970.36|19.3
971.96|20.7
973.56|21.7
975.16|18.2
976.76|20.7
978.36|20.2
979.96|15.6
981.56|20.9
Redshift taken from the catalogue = 0.726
